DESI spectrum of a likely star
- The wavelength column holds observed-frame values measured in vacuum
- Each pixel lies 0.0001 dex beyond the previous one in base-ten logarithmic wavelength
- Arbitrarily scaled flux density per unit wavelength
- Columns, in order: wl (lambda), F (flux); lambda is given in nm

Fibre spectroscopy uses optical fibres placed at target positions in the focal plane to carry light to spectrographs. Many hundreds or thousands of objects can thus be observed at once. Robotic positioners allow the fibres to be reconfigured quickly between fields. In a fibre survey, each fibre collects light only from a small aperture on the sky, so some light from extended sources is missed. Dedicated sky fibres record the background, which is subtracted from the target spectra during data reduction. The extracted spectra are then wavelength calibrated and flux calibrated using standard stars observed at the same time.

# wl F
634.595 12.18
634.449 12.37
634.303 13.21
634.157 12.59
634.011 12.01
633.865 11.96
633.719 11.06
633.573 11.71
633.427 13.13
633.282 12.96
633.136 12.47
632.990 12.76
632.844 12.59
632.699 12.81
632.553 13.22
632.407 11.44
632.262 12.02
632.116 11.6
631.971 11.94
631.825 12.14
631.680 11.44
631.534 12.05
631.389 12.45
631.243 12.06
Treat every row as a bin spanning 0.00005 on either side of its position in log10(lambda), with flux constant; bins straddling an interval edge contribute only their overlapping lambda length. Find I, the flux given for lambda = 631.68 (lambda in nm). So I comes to 11.44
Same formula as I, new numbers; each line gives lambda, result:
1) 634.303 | 13.21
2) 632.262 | 12.02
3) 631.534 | 12.05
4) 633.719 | 11.06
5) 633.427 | 13.13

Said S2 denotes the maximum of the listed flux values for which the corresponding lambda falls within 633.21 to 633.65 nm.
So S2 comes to 13.13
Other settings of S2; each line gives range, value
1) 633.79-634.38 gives 13.21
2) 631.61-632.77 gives 13.22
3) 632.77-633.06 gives 12.76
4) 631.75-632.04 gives 12.14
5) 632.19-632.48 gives 12.02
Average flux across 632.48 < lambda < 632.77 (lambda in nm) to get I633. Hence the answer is 13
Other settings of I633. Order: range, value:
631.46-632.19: 11.8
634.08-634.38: 12.9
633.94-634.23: 12.3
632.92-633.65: 12.6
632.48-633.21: 12.8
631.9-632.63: 12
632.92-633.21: 12.6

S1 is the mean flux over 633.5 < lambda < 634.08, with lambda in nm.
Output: 11.7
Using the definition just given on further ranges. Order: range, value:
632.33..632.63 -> 12.3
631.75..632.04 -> 12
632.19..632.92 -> 12.4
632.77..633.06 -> 12.7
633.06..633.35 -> 12.7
